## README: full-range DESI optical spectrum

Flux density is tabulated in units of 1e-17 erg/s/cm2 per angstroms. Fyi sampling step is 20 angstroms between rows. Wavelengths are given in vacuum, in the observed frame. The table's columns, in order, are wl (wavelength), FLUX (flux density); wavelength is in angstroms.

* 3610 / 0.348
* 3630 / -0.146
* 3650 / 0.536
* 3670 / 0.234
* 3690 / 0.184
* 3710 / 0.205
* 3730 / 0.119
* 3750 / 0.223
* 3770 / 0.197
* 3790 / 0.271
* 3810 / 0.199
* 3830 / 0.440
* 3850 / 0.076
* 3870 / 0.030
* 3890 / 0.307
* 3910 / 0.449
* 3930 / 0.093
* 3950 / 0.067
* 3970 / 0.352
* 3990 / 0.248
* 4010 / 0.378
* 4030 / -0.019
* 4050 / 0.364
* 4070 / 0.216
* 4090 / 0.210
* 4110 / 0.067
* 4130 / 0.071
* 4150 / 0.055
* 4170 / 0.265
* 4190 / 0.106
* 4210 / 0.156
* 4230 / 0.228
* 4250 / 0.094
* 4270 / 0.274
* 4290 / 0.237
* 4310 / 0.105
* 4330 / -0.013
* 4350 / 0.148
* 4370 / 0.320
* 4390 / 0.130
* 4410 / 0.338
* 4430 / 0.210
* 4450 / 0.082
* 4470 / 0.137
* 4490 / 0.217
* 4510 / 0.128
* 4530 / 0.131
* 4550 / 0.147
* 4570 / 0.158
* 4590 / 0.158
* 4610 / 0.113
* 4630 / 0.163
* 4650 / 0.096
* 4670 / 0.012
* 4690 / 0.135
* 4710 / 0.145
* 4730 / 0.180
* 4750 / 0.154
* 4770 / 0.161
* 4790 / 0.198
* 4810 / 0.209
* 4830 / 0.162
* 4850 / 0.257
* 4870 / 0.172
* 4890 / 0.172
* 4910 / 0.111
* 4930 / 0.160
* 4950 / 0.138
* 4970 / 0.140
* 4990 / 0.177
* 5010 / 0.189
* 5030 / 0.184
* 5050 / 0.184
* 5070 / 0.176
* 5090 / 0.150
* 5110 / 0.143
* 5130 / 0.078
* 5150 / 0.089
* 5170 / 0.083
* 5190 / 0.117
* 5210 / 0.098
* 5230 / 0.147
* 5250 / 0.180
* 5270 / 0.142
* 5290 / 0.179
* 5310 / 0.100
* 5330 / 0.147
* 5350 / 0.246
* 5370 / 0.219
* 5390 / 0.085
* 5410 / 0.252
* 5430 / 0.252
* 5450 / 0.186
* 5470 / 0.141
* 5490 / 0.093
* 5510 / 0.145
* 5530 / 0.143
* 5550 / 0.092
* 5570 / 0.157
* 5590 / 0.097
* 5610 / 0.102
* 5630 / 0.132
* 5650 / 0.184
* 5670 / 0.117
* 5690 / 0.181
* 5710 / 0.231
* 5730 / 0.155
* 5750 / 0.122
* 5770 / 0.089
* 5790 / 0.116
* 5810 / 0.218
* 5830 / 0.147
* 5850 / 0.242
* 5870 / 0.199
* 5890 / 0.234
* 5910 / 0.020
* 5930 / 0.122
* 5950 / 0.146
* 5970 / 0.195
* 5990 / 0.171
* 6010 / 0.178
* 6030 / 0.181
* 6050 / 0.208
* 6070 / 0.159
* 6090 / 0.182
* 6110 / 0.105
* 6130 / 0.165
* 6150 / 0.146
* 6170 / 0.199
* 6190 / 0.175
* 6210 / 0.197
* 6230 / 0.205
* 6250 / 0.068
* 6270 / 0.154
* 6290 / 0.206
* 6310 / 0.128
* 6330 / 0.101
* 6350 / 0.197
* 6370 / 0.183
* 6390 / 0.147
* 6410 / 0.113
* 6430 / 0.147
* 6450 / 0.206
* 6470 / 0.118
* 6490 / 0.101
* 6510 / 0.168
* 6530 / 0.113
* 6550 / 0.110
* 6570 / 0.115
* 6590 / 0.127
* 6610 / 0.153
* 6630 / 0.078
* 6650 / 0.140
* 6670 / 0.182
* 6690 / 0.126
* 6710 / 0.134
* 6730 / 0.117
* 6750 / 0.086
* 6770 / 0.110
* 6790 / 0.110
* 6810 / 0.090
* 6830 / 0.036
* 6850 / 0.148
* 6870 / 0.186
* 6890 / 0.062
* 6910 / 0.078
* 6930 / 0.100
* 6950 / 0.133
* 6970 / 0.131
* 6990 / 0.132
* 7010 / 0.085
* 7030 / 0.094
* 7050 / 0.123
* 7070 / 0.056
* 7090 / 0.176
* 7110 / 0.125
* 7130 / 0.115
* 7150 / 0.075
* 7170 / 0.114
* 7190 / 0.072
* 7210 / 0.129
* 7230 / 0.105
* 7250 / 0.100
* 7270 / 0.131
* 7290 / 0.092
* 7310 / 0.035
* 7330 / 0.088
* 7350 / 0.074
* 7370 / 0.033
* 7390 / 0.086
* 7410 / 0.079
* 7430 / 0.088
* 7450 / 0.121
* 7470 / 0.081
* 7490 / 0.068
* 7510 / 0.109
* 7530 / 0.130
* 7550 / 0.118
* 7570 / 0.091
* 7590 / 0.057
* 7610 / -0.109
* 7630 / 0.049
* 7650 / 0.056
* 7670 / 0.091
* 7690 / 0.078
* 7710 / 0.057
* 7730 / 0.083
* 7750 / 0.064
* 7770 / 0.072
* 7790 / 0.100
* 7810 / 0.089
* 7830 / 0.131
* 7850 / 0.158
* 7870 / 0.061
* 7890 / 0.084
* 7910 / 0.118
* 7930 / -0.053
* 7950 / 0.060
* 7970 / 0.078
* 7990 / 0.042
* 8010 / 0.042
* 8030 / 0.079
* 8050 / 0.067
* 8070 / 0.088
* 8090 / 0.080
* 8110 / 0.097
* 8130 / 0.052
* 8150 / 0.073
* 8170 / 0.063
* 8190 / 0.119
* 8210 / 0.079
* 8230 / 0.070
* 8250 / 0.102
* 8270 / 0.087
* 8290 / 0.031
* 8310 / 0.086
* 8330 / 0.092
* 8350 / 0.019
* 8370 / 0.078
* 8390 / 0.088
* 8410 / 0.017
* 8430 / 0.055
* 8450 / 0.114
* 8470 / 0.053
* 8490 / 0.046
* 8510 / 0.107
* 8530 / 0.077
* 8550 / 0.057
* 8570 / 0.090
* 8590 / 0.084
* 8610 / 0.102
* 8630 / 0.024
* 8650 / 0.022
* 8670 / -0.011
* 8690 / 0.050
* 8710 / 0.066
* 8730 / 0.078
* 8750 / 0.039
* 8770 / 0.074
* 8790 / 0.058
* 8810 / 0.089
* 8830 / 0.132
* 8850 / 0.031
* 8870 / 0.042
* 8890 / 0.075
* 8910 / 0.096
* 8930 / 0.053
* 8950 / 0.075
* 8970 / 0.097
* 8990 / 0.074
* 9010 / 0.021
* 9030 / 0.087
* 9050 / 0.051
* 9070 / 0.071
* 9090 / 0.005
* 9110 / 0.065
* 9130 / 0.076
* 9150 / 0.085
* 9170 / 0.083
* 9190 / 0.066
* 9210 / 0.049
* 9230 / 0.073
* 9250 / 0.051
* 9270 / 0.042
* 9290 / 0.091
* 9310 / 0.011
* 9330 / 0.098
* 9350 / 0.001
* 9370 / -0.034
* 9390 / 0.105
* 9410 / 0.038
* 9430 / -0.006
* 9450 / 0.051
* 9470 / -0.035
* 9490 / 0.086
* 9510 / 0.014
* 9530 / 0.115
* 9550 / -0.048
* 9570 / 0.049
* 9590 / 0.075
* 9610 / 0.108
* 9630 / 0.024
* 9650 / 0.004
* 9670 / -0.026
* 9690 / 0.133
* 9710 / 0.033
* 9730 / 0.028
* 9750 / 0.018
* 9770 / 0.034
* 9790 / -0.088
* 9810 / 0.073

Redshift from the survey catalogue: 0.306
